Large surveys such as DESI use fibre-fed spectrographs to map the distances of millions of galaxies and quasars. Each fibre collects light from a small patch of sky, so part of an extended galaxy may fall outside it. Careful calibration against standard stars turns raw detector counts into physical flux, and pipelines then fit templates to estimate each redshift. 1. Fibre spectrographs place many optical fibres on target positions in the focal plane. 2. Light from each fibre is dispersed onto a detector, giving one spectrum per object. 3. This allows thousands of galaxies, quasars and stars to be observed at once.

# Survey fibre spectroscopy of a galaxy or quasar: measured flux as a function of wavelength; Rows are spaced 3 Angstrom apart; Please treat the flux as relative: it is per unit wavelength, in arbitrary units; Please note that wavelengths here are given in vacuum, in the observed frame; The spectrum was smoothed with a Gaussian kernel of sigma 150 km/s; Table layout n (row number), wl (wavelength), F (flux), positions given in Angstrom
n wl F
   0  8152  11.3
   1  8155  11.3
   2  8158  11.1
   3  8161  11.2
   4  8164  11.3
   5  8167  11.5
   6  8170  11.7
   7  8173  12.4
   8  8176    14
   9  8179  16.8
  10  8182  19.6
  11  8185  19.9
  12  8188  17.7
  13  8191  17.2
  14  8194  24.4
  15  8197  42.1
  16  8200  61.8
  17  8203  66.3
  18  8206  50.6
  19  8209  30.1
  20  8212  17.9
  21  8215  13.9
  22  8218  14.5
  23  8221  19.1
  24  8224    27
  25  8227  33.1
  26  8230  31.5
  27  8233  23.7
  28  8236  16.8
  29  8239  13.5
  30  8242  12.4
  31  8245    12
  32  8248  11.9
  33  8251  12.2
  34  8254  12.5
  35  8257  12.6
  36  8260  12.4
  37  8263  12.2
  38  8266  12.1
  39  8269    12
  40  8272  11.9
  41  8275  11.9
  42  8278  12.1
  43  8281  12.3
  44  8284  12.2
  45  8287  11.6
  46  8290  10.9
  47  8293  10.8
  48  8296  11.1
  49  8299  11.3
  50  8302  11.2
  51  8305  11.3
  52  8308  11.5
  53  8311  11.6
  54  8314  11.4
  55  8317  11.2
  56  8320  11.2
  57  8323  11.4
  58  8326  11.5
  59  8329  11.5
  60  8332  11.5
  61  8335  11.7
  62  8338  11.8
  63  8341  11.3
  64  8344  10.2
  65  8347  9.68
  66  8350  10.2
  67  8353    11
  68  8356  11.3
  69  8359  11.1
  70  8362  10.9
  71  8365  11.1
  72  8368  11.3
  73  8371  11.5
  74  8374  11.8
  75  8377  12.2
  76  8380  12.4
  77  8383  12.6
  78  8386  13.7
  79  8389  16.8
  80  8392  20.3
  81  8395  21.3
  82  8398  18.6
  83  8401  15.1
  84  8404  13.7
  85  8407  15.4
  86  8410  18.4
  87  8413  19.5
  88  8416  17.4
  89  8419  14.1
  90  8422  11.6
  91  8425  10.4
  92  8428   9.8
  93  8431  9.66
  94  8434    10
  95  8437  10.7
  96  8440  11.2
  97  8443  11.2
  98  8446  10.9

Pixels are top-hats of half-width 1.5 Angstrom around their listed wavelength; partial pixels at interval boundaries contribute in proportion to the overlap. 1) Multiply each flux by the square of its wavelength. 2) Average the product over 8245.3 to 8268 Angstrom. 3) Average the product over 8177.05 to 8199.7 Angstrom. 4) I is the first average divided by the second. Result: 0.51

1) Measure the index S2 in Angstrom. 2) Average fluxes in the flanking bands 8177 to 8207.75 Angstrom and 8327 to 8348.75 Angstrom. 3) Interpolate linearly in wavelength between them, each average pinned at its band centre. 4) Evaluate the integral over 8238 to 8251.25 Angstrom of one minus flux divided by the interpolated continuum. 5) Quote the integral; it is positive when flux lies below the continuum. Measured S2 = 6.8 Angstrom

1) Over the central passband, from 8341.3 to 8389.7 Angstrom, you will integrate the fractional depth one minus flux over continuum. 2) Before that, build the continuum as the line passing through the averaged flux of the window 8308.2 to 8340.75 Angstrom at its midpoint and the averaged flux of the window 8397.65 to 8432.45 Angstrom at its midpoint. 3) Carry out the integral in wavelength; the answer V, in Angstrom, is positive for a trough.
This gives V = 4.4 Angstrom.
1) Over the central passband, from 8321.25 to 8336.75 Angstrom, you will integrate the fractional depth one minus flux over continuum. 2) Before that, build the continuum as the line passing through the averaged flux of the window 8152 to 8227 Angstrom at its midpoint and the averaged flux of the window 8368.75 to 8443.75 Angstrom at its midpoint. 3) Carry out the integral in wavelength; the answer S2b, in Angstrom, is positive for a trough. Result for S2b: 5.1 Angstrom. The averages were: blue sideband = 23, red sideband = 14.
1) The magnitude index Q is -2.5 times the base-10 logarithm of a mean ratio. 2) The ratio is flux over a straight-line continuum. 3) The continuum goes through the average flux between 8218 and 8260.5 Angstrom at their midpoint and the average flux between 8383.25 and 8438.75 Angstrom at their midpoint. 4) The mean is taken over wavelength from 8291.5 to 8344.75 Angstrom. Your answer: 0.41 mag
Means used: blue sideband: 17.9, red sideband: 14.7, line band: 11.3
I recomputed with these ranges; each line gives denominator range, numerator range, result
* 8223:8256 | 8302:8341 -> 0.63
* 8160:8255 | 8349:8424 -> 0.66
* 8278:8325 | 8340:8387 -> 1.01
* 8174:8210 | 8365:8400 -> 0.49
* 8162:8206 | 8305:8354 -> 0.45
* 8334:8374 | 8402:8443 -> 1.21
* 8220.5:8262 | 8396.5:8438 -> 0.82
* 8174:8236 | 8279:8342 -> 0.42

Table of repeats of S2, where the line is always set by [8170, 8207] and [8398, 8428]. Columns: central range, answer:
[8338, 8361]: 10.0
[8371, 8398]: 2.5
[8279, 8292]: 6.4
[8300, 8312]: 5.7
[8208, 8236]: 4.2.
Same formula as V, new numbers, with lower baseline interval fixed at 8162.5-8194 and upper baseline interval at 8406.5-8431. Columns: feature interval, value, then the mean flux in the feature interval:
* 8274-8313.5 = 9.12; 11.5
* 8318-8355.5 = 9.25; 11.1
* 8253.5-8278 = 4.78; 12.2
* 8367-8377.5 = 2.06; 11.7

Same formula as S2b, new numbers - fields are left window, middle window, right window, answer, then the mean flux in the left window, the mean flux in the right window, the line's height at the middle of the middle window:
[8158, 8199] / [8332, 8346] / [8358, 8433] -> 3.6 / 18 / 14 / 15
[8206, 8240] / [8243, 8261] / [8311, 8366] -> 7.1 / 23.3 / 11.1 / 20.2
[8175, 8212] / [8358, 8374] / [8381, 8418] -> 6.6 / 31.4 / 16.8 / 19.2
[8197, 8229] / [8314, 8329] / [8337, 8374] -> 4.6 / 33.8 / 11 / 16.4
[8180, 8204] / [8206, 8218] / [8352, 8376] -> 2.7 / 32.6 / 11.3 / 30.1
